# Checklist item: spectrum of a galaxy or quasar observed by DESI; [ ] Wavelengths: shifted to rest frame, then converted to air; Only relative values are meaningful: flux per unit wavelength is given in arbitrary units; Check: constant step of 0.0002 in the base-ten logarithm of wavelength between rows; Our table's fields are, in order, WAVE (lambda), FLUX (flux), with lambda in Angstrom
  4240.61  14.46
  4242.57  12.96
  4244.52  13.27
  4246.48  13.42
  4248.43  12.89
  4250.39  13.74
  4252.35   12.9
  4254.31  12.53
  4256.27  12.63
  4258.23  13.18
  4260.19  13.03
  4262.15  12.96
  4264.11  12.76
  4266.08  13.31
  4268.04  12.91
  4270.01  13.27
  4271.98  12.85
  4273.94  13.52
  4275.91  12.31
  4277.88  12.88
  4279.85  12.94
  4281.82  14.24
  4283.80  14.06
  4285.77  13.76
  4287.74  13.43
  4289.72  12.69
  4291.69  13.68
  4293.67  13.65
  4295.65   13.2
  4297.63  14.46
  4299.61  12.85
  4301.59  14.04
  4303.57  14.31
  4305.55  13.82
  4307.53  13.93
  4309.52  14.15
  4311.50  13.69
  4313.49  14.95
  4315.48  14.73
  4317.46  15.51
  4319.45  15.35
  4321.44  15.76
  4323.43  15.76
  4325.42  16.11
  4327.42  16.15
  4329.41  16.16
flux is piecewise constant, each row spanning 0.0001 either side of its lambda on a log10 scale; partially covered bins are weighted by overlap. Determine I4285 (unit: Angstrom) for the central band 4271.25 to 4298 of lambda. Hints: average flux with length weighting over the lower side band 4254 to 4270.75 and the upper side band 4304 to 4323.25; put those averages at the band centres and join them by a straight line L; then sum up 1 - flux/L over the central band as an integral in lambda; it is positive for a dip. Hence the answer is 0.6 Angstrom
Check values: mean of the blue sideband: 13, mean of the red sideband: 14.7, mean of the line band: 13.4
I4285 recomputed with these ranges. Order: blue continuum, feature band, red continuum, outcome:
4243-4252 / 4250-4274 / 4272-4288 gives 0.6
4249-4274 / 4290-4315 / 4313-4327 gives 1.5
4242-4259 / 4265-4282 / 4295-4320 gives 0.6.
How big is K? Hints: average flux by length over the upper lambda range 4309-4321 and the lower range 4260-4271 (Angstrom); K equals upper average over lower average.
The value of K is 1.14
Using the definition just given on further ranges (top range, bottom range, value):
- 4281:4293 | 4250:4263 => 1.05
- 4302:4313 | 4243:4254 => 1.06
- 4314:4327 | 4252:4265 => 1.21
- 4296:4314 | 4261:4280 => 1.08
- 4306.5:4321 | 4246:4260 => 1.13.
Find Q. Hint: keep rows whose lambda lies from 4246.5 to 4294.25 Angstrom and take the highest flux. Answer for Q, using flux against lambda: 14.24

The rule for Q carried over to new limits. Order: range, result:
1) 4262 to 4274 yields 13.52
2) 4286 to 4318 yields 15.51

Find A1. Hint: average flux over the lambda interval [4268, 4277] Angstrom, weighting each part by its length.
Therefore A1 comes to 13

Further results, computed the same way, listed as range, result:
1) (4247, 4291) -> 13.1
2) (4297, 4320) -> 14.3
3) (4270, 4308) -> 13.5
